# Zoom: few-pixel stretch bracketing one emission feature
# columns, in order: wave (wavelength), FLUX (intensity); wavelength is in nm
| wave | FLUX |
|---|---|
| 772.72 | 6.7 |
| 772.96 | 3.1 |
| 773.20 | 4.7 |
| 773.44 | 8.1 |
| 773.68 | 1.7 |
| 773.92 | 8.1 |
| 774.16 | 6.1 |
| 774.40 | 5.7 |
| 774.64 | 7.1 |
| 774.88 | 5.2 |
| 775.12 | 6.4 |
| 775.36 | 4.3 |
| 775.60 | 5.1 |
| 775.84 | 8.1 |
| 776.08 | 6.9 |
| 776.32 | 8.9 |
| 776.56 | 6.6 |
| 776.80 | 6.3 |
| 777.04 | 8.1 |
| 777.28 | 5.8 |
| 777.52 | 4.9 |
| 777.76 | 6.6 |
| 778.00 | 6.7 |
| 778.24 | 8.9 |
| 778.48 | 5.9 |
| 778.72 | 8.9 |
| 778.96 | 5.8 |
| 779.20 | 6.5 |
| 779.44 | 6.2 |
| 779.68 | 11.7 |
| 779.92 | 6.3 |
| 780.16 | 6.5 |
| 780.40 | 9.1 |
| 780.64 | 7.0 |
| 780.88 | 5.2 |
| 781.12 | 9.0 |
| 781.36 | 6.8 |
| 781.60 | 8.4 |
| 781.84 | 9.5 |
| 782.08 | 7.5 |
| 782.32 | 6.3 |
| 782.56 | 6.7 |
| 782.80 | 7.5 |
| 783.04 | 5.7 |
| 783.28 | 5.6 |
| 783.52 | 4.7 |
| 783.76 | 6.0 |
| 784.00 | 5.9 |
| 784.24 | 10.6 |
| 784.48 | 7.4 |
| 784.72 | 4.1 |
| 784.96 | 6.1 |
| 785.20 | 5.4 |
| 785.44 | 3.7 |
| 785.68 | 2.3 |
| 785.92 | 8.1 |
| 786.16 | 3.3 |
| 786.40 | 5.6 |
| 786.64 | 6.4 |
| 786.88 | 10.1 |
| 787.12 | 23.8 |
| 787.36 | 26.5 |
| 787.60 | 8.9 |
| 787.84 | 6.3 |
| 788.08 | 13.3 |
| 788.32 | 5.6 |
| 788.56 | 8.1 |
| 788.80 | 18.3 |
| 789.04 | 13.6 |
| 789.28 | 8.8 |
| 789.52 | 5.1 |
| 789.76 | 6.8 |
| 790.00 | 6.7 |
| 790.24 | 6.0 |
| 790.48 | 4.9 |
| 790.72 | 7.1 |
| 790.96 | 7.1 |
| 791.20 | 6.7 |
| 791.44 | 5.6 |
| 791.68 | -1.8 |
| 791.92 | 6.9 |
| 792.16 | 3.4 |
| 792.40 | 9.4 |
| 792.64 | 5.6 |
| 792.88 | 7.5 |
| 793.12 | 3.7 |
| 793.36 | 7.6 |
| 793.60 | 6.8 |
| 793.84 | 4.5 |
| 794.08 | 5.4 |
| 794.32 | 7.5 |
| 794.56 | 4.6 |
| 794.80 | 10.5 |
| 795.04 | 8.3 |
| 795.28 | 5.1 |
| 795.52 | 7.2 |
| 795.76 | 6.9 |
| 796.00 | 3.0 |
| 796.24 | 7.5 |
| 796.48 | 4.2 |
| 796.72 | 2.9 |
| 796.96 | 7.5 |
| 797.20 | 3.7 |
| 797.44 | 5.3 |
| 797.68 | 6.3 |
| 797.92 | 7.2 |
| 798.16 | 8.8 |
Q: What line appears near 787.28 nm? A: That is [S II]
